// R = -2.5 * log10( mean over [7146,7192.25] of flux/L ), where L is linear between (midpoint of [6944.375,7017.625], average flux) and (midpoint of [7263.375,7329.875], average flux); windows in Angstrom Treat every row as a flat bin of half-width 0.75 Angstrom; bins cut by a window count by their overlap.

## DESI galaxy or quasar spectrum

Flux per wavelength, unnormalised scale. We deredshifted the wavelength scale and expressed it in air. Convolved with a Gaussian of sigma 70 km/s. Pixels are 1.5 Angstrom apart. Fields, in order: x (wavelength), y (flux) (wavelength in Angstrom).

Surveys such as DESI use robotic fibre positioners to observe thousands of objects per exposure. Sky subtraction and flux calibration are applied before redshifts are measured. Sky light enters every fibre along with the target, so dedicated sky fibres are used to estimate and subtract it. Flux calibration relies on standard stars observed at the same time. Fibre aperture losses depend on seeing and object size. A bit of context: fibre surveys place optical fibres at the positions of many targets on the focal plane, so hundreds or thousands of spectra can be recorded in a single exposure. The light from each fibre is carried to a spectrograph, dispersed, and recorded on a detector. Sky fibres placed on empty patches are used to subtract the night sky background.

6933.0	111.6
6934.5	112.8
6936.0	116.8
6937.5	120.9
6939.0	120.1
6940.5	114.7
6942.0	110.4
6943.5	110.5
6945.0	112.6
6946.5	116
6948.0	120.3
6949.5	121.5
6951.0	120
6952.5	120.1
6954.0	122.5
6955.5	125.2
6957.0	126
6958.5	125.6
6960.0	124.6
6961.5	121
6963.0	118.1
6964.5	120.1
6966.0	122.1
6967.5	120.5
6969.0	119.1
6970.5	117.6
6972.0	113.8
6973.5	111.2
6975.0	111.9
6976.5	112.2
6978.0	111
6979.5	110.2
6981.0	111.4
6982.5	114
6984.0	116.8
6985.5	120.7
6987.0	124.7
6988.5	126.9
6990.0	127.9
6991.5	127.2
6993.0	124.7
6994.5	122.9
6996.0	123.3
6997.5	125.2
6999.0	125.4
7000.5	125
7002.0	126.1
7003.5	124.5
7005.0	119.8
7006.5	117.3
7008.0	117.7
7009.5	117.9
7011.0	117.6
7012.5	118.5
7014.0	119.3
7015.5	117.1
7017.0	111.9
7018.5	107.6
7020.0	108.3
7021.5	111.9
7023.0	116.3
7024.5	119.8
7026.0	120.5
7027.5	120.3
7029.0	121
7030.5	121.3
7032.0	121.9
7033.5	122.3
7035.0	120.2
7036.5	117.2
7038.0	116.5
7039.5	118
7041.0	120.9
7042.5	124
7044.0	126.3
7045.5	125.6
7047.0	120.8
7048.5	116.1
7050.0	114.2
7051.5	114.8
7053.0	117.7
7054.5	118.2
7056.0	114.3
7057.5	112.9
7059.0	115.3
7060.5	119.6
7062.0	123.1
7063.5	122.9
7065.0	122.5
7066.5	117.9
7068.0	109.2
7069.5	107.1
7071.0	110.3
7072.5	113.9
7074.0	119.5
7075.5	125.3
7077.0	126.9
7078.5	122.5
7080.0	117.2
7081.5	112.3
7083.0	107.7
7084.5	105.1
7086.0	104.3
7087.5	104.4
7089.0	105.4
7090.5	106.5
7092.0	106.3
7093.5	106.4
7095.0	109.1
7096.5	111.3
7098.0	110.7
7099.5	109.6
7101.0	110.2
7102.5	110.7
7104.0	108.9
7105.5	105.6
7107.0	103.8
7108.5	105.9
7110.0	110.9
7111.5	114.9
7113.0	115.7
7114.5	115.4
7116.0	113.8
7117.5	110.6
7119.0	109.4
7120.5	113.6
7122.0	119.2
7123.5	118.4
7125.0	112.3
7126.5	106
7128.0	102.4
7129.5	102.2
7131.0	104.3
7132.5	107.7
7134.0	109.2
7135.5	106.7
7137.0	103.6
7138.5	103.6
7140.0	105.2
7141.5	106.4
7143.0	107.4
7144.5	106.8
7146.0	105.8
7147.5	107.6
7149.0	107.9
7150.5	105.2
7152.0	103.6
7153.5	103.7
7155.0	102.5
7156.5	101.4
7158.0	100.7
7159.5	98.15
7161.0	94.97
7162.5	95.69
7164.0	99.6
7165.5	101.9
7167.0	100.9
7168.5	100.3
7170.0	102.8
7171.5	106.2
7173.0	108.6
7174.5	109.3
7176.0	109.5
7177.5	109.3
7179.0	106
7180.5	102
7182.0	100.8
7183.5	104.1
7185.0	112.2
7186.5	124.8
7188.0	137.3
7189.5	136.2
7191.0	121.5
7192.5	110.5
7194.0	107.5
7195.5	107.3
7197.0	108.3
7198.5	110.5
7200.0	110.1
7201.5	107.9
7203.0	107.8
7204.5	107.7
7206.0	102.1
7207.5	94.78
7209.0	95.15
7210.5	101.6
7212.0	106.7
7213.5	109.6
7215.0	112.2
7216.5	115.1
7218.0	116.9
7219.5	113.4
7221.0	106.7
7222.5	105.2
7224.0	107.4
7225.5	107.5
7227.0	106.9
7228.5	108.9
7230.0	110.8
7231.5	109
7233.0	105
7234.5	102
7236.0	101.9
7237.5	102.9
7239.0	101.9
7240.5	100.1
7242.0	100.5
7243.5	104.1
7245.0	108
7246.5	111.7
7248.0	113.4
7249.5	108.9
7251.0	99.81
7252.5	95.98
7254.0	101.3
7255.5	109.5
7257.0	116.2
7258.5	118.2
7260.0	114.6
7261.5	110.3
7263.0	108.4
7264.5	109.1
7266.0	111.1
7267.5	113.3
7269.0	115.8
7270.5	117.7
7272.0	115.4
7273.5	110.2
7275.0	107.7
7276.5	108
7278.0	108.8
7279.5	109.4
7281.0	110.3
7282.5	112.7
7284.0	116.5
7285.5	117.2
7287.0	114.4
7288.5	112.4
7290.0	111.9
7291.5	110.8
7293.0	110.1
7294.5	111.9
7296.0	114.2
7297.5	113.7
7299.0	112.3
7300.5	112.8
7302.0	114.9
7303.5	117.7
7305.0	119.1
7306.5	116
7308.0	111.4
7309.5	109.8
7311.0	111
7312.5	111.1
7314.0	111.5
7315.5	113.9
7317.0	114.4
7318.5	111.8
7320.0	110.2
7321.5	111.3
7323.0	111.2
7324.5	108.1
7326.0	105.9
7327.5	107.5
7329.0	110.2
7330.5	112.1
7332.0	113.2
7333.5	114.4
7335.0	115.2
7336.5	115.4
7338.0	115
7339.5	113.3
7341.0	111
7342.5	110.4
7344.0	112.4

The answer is 0.08 mag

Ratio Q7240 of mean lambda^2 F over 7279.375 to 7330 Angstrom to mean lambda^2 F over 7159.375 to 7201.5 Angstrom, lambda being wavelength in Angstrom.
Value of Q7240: 1.1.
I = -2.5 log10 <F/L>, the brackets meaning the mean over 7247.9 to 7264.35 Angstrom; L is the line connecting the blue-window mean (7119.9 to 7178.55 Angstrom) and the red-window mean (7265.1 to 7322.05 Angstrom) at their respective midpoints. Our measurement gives 0.02 mag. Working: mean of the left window 105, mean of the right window 113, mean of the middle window 109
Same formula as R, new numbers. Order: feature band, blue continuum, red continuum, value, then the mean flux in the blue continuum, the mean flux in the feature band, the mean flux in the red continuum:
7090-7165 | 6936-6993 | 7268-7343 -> 0.084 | 119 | 107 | 112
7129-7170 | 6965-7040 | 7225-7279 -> 0.092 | 119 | 103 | 108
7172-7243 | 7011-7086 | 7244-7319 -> 0.048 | 117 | 109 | 112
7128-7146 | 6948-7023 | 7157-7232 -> 0.054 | 119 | 106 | 108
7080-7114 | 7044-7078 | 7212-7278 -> 0.071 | 118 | 109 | 109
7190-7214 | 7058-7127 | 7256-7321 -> 0.055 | 113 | 107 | 113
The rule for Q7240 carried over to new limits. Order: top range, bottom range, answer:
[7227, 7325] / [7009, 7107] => 1.02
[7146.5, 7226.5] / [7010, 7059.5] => 0.95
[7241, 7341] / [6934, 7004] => 1.02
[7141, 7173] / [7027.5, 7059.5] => 0.89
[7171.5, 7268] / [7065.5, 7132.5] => 1.01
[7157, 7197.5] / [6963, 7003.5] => 0.95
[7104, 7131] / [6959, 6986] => 0.99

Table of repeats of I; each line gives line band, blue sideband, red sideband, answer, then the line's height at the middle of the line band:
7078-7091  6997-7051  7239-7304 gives 0.08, 117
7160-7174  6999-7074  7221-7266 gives 0.10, 111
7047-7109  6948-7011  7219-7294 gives 0.03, 116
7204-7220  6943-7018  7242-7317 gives 0.06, 113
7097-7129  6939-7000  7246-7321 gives 0.05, 116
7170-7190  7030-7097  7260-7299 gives 0.02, 114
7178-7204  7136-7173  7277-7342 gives -0.07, 105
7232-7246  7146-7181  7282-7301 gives 0.06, 109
